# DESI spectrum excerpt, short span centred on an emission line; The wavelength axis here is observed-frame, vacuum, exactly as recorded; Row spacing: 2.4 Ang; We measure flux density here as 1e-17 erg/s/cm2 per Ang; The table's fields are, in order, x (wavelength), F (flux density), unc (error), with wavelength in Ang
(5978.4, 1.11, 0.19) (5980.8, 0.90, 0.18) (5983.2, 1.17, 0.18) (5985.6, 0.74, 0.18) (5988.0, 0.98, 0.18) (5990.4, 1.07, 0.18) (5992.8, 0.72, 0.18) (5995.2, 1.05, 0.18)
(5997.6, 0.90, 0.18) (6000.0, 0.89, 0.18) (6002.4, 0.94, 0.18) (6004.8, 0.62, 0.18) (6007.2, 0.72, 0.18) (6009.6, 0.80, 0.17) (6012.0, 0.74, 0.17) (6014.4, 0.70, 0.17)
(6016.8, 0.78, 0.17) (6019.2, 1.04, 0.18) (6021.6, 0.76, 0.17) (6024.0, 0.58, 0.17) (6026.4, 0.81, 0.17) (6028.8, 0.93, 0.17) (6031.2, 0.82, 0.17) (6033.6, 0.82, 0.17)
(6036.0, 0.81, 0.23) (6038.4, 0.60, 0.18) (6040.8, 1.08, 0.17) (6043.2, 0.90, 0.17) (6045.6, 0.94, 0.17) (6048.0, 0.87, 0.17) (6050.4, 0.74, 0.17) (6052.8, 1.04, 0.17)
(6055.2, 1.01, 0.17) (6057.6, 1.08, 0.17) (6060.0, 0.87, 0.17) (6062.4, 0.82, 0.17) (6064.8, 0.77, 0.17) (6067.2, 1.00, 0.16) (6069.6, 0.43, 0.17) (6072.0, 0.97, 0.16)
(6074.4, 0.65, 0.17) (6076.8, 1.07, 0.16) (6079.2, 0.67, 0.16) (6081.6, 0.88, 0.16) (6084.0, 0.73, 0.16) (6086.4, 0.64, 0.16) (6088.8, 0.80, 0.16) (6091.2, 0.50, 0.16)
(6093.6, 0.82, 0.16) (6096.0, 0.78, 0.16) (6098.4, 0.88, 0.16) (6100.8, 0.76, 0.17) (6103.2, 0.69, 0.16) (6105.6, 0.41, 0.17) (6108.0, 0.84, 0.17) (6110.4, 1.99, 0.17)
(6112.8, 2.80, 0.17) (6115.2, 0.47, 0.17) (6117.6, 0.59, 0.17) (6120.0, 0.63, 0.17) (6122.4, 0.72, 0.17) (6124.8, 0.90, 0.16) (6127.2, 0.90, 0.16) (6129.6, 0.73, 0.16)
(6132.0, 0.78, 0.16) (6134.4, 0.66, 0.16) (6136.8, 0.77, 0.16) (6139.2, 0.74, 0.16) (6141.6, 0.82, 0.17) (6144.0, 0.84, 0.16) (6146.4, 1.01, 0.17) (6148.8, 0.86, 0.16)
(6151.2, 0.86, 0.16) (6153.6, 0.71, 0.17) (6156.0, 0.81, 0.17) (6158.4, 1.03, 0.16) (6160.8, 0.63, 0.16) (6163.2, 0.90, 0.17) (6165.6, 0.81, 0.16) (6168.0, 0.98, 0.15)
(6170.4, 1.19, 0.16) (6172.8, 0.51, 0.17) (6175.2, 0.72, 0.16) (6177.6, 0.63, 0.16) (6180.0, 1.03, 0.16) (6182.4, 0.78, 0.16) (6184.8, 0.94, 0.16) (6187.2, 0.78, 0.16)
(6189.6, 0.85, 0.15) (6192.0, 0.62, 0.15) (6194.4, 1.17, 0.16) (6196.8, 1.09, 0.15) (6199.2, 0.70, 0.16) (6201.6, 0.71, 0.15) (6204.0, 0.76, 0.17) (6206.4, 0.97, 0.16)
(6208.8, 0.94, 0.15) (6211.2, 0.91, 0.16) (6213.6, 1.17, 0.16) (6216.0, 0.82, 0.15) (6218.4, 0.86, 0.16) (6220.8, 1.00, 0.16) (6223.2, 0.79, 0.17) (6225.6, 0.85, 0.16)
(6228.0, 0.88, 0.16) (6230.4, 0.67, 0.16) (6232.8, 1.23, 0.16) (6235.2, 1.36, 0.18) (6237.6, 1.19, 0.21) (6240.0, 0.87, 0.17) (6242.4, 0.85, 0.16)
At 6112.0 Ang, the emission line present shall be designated H-beta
